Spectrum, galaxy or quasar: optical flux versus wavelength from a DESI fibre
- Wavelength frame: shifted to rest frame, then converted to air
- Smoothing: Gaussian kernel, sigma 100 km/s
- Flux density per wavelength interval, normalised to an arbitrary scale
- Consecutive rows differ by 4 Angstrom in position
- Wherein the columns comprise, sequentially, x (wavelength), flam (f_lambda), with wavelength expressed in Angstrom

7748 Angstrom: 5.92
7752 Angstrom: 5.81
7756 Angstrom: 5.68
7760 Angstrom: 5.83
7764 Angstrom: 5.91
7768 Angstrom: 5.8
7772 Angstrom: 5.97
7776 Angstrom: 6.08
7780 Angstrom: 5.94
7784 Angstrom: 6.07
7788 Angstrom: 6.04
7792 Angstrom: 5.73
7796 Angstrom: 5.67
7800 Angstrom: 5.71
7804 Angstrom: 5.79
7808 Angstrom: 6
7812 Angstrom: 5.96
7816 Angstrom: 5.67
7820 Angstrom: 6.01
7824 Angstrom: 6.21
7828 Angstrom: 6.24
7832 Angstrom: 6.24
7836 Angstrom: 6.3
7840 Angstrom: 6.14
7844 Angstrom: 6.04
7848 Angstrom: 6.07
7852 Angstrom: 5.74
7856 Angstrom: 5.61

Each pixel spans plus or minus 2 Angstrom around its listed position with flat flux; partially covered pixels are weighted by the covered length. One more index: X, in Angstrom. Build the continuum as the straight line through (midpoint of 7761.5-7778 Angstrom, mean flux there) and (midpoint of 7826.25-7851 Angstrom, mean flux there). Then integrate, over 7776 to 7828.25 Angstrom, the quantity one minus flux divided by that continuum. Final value 1.0 Angstrom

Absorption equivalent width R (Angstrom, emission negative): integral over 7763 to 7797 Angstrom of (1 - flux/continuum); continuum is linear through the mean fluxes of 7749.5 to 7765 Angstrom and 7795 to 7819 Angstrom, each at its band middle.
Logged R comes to -0.6 Angstrom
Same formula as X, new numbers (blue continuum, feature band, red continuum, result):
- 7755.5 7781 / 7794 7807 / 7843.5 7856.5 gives 0.3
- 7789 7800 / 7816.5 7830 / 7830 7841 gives 0.0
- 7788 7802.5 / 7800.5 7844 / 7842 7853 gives -1.3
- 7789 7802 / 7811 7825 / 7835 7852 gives -0.1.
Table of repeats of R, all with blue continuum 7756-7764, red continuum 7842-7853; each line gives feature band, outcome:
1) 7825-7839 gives -0.7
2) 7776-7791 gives -0.4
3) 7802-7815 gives 0.0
